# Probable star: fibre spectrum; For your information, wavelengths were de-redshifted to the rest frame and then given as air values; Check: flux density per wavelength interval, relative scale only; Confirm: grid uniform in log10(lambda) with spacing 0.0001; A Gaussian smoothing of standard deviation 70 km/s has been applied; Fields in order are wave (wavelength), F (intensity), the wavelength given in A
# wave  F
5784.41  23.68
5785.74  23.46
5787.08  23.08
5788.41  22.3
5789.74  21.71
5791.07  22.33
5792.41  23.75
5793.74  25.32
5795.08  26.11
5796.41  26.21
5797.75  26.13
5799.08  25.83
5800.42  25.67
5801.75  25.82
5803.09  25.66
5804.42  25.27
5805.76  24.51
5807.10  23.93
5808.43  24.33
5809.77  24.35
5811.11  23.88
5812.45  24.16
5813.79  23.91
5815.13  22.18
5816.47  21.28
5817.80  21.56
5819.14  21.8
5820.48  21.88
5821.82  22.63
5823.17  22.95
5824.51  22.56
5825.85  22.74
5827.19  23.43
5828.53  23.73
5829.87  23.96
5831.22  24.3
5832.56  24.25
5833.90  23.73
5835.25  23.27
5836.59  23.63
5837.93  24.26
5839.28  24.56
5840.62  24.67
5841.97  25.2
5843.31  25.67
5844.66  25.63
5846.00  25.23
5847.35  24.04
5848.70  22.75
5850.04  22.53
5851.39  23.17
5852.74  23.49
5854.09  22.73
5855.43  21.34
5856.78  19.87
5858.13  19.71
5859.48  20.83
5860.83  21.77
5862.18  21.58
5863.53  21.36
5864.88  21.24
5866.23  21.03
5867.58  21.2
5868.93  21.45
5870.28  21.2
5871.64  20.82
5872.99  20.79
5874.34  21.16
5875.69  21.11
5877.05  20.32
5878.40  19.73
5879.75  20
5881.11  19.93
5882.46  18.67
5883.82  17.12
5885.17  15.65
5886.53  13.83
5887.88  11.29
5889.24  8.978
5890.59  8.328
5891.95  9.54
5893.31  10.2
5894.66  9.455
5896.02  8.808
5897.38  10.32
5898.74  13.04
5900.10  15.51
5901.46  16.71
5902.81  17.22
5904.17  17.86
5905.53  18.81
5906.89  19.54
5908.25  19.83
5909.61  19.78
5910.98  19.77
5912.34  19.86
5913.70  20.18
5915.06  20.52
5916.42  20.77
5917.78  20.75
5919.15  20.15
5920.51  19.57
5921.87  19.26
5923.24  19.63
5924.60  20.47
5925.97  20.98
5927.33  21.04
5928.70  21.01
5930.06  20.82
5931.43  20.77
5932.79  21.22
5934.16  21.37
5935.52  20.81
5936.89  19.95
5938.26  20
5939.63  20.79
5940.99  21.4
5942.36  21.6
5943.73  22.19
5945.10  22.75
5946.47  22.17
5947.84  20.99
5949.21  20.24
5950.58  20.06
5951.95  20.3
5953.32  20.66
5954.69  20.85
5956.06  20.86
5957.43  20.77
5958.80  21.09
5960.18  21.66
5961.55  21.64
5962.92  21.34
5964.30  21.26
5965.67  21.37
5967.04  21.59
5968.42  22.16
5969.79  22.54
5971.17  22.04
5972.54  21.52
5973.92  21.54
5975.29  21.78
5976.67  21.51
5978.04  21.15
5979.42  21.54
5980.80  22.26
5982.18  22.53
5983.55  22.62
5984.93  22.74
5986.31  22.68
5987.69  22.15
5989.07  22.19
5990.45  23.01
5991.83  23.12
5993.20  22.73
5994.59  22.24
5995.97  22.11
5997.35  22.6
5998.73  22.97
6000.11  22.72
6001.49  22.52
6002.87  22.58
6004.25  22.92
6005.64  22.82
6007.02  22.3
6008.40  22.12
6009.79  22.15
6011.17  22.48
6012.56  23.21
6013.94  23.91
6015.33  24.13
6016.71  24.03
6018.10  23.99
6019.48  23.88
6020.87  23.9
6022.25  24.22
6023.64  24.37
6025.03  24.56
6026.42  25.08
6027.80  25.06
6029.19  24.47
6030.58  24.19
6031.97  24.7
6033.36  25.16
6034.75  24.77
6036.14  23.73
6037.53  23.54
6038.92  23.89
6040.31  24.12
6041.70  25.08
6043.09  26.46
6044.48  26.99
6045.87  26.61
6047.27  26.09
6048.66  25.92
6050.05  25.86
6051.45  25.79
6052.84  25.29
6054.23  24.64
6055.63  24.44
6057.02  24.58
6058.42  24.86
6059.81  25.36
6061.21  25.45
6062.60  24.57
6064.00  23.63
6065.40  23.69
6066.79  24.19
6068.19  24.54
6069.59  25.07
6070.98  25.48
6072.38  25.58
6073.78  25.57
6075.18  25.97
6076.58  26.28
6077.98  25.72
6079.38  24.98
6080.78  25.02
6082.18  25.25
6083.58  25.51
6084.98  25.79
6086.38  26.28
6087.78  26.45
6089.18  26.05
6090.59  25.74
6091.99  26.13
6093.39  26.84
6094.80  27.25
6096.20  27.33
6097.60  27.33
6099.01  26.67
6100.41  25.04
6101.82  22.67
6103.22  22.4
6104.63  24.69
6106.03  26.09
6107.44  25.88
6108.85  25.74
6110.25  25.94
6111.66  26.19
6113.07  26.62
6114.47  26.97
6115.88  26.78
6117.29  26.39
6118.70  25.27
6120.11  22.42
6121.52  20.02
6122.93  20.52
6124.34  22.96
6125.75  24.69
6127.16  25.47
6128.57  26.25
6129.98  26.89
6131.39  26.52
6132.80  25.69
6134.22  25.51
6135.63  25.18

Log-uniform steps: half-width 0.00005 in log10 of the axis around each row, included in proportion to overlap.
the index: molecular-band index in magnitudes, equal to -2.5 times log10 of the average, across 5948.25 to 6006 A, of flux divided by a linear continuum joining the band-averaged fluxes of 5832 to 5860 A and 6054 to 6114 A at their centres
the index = 0.12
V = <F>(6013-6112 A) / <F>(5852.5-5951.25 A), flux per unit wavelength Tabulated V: 1.3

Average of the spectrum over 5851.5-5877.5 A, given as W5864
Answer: 21.3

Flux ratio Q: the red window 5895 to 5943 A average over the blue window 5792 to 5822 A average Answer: 0.79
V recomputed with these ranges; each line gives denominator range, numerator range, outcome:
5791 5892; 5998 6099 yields 1.12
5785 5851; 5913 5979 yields 0.88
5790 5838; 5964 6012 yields 0.93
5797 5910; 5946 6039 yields 1.09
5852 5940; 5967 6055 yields 1.26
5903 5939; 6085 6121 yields 1.28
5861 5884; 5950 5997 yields 1.06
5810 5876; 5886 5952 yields 0.80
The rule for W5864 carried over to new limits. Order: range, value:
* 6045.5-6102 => 25.5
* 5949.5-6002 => 21.8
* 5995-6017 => 22.8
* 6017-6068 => 24.8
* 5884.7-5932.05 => 16.9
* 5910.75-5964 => 20.8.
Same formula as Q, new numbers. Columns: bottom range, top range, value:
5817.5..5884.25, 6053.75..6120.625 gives 1.14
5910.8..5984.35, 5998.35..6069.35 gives 1.15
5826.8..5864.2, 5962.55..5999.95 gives 0.95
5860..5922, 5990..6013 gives 1.28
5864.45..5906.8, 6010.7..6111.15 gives 1.52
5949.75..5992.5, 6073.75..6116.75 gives 1.19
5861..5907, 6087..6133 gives 1.50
